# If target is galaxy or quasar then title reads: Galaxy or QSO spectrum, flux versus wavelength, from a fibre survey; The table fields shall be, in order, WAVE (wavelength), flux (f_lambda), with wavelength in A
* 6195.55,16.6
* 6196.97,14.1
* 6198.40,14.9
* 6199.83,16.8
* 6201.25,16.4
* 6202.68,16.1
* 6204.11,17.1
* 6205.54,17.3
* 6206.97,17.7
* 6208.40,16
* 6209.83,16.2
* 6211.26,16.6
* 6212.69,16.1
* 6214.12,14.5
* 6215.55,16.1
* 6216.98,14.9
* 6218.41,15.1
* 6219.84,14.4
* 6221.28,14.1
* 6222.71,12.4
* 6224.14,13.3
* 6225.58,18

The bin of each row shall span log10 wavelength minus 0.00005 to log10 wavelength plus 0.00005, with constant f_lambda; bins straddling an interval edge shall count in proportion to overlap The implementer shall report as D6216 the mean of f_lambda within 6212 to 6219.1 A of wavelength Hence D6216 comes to 15.3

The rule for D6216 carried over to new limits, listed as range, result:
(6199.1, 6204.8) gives 16.6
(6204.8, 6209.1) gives 17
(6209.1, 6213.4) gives 16.3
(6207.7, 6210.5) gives 16.1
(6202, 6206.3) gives 16.8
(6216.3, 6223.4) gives 14.2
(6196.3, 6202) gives 15.6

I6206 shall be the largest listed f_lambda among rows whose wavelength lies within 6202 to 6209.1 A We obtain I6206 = 17.7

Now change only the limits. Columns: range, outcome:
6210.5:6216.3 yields 16.6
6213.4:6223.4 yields 16.1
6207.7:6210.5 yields 16.2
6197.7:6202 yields 16.8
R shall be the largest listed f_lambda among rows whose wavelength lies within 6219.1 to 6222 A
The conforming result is 14.4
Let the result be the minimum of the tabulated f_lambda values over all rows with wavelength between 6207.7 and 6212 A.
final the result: 16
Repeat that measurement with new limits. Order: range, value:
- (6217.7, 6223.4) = 12.4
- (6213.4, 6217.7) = 14.5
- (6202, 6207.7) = 16.1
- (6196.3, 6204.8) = 14.1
